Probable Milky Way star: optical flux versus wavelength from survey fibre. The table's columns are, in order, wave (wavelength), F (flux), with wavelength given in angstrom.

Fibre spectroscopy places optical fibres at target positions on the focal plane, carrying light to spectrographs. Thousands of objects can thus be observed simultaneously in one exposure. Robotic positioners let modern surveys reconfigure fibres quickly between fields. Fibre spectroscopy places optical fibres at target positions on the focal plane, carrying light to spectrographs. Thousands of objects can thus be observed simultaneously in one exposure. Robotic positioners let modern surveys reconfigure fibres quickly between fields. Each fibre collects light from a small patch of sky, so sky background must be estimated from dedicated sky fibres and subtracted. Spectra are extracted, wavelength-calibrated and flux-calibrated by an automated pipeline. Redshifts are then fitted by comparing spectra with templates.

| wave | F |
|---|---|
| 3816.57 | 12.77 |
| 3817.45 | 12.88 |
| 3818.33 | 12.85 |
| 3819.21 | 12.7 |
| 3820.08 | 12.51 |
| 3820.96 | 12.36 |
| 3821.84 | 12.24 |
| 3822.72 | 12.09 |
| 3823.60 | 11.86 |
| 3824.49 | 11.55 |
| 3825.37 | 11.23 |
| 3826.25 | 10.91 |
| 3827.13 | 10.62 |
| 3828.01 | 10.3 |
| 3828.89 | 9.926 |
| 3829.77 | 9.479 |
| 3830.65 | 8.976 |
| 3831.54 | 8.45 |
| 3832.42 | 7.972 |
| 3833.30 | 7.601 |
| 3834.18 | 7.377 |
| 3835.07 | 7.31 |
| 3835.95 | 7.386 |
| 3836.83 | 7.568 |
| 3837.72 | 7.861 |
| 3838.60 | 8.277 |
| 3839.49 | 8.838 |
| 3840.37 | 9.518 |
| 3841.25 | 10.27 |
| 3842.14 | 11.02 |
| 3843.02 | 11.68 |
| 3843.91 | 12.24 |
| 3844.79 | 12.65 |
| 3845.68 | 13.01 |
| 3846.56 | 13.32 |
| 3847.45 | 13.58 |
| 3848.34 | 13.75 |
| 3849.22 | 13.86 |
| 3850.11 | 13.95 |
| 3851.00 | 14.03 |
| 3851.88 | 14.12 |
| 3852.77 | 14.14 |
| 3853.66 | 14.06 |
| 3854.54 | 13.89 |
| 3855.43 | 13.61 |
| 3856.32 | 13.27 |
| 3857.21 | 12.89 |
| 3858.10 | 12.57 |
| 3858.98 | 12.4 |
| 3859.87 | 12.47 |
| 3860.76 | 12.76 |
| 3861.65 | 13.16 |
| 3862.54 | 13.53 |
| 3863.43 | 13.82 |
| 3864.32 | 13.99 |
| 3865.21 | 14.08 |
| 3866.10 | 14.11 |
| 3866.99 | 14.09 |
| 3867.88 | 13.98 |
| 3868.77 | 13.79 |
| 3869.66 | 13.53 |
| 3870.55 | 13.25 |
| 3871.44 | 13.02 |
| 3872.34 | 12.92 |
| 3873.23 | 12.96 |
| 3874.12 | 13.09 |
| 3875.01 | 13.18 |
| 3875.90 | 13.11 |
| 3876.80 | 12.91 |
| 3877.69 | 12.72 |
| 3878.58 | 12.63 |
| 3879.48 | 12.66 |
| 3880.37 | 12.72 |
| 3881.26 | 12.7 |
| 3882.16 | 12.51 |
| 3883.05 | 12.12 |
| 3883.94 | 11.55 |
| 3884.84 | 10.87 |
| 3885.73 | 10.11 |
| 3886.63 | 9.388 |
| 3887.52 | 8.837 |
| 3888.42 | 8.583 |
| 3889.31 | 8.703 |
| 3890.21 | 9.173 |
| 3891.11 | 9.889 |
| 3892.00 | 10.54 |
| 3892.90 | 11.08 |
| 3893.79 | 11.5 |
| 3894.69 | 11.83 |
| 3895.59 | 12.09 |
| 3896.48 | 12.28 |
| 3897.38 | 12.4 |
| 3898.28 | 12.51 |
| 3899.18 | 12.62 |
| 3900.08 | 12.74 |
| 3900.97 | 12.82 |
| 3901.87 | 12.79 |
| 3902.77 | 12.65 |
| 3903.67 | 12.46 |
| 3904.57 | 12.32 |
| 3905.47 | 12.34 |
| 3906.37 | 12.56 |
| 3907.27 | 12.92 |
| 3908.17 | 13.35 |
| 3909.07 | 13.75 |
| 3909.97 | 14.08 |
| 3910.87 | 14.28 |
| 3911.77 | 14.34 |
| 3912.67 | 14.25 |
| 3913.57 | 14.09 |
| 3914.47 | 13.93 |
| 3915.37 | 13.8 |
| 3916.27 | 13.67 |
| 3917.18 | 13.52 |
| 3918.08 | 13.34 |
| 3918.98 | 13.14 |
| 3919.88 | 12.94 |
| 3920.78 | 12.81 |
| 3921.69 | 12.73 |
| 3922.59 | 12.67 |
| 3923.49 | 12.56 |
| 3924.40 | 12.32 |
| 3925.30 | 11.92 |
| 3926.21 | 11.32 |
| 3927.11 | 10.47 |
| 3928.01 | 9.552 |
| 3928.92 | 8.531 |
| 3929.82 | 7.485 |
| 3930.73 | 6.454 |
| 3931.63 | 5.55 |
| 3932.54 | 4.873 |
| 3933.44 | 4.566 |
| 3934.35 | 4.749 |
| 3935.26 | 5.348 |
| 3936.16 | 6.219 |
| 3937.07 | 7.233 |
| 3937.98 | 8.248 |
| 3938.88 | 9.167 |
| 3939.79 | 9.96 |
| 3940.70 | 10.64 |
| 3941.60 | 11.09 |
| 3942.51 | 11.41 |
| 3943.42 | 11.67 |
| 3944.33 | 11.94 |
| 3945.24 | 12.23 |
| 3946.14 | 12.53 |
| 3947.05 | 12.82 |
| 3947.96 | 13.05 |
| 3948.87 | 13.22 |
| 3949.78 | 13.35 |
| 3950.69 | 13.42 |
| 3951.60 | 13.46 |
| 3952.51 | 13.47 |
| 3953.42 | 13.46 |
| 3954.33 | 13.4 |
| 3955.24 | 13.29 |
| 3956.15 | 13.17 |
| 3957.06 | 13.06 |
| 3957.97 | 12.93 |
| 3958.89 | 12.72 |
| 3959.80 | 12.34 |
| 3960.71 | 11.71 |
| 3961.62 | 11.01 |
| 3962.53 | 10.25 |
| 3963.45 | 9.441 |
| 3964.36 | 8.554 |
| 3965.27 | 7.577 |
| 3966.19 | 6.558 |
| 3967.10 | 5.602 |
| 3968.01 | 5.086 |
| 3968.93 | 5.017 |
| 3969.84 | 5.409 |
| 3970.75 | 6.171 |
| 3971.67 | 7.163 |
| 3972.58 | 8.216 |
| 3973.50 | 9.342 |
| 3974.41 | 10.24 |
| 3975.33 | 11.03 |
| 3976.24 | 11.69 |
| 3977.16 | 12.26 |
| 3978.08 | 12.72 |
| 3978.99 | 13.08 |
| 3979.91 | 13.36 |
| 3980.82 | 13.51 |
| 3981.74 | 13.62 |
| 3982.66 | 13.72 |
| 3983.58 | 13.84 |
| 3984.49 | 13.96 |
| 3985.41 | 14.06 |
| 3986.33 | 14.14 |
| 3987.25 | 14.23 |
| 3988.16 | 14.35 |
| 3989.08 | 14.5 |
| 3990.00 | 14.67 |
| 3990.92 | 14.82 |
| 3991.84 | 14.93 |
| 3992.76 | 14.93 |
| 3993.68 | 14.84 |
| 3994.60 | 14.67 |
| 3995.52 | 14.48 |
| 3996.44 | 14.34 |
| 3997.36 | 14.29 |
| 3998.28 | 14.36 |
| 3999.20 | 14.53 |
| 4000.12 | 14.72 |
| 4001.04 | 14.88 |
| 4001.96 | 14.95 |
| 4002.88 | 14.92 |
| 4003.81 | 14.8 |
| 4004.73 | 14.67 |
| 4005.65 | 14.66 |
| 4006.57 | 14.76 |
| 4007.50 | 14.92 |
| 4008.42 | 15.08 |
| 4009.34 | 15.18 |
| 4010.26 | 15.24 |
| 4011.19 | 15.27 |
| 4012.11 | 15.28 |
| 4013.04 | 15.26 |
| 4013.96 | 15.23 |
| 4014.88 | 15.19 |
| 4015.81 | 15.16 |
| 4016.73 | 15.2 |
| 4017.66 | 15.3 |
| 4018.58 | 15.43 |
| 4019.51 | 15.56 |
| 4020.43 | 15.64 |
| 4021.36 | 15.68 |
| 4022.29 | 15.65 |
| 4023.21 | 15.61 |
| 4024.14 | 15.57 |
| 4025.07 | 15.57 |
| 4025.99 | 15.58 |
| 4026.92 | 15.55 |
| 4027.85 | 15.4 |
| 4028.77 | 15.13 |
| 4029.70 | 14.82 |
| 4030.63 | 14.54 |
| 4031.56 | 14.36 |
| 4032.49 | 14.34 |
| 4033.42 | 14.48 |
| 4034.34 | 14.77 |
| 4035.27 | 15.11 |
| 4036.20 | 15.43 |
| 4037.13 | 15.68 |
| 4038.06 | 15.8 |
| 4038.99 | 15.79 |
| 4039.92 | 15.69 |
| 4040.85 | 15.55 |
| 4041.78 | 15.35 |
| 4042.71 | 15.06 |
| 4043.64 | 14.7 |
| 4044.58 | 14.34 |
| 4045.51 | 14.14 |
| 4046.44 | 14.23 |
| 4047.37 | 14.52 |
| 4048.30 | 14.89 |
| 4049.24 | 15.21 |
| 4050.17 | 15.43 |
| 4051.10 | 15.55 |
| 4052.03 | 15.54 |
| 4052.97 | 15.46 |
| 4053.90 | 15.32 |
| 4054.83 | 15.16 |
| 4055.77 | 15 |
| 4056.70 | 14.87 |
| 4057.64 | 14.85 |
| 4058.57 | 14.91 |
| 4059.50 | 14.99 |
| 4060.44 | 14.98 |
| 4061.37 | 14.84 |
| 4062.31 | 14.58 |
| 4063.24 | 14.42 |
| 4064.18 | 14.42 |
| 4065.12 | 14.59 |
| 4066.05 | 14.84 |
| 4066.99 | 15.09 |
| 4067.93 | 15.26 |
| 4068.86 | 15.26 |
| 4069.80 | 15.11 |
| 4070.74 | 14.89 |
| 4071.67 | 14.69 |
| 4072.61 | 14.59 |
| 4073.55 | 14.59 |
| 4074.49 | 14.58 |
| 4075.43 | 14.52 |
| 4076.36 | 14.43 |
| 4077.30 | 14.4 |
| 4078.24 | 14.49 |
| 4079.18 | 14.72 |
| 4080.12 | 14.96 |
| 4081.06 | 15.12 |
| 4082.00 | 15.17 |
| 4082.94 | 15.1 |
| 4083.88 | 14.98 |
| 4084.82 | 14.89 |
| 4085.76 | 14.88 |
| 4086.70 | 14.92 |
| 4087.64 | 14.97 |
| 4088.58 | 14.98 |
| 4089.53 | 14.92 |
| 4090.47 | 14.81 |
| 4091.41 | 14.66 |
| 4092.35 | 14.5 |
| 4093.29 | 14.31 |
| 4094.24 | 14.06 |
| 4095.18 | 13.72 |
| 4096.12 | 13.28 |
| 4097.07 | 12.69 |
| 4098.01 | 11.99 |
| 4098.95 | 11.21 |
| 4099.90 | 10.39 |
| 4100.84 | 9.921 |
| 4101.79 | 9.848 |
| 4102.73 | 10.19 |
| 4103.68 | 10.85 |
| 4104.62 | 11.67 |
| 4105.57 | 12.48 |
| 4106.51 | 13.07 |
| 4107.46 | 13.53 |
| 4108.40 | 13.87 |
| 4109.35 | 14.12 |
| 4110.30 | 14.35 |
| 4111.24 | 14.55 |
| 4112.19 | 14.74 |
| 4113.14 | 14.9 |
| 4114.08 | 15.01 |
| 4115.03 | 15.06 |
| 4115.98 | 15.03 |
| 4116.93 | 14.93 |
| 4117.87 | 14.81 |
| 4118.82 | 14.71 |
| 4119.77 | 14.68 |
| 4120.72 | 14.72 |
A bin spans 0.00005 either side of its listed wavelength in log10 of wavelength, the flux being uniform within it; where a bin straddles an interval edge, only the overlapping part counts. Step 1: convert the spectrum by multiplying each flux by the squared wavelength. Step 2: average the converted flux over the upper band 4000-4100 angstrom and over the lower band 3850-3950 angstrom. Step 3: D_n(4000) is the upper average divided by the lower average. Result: 1.3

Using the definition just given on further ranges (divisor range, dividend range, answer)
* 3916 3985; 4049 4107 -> 1.42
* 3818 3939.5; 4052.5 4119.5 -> 1.36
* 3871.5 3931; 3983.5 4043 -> 1.31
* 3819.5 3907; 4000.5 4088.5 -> 1.39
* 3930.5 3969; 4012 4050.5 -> 1.56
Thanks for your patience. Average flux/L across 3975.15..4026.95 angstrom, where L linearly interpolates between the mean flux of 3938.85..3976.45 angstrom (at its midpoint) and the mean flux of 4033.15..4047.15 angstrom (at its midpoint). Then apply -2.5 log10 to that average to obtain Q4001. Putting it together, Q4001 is -0.127 mag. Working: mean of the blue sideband 10.7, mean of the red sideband 15.1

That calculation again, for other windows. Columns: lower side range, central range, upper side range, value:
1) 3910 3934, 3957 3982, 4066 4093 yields 0.245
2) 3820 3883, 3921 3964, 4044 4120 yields 0.202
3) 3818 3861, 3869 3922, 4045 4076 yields -0.013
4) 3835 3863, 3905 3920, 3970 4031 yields -0.055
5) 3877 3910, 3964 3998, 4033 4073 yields 0.166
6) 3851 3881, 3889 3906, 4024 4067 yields 0.161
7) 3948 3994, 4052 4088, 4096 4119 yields -0.171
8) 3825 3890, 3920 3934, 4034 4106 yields 0.292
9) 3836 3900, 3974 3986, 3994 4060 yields 0.108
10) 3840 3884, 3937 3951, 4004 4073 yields 0.216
